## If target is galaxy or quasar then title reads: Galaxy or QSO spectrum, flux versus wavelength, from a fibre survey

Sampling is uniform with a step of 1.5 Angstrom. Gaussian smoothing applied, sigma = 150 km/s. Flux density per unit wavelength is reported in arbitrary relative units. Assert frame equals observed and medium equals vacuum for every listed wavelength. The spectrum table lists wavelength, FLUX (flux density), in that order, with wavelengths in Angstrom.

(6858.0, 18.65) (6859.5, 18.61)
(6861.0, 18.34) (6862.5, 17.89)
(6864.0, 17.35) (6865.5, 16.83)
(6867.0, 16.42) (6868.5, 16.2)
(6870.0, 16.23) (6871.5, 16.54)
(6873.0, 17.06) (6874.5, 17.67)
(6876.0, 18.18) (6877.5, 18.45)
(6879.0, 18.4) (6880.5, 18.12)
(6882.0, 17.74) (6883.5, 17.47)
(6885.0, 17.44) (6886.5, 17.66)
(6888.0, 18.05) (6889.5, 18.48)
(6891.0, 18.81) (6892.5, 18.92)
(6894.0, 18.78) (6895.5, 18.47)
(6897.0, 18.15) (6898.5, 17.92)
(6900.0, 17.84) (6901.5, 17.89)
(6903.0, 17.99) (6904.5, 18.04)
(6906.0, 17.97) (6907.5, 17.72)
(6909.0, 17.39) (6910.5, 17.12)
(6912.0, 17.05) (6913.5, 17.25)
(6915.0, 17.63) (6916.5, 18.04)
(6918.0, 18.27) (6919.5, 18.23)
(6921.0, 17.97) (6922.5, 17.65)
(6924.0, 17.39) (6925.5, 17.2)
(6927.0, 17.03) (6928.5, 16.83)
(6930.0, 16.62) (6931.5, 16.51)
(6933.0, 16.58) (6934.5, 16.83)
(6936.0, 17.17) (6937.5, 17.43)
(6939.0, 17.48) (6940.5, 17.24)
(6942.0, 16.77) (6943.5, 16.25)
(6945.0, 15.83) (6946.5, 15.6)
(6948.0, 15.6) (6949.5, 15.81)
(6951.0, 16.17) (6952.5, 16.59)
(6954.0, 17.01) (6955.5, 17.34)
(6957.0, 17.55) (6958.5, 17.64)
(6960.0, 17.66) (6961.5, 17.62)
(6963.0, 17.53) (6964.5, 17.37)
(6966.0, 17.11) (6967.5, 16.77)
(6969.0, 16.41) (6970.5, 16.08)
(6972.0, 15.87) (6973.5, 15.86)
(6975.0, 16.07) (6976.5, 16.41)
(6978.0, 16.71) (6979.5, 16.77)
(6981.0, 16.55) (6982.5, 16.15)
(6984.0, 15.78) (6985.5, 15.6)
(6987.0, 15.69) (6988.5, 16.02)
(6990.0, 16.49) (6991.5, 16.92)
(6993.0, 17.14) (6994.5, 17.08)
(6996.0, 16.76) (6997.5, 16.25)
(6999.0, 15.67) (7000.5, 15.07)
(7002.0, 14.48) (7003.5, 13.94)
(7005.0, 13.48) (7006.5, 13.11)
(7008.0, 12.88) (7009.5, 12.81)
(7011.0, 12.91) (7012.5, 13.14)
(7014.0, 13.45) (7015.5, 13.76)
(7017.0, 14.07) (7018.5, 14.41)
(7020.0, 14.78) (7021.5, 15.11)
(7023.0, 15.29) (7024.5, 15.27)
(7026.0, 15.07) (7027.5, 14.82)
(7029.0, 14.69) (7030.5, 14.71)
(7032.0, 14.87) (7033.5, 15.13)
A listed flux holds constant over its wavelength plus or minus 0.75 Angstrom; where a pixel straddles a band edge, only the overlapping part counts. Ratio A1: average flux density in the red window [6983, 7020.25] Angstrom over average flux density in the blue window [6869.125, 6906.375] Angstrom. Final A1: 0.83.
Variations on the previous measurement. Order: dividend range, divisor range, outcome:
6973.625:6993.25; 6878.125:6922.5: 0.91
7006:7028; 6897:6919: 0.79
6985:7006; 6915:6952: 0.93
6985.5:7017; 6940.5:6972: 0.89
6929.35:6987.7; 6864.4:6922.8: 0.94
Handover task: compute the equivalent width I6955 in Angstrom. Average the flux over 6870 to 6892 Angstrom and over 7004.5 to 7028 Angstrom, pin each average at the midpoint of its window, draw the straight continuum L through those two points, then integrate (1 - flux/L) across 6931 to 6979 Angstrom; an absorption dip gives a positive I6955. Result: -3.0 Angstrom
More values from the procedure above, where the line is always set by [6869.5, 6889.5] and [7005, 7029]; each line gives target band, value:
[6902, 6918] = -0.75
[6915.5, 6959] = -2.25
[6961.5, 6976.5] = -1.26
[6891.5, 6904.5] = -0.80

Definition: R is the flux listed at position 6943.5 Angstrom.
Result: 16.25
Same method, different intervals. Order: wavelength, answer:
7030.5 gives 14.71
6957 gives 17.55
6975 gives 16.07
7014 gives 13.45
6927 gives 17.03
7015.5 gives 13.76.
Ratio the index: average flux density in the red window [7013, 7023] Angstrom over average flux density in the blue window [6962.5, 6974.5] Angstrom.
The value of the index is 0.86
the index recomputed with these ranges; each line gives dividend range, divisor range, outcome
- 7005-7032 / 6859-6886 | 0.81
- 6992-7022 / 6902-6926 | 0.82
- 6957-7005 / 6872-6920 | 0.91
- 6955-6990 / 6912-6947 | 0.97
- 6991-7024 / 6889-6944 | 0.83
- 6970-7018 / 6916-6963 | 0.90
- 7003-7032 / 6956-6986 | 0.85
